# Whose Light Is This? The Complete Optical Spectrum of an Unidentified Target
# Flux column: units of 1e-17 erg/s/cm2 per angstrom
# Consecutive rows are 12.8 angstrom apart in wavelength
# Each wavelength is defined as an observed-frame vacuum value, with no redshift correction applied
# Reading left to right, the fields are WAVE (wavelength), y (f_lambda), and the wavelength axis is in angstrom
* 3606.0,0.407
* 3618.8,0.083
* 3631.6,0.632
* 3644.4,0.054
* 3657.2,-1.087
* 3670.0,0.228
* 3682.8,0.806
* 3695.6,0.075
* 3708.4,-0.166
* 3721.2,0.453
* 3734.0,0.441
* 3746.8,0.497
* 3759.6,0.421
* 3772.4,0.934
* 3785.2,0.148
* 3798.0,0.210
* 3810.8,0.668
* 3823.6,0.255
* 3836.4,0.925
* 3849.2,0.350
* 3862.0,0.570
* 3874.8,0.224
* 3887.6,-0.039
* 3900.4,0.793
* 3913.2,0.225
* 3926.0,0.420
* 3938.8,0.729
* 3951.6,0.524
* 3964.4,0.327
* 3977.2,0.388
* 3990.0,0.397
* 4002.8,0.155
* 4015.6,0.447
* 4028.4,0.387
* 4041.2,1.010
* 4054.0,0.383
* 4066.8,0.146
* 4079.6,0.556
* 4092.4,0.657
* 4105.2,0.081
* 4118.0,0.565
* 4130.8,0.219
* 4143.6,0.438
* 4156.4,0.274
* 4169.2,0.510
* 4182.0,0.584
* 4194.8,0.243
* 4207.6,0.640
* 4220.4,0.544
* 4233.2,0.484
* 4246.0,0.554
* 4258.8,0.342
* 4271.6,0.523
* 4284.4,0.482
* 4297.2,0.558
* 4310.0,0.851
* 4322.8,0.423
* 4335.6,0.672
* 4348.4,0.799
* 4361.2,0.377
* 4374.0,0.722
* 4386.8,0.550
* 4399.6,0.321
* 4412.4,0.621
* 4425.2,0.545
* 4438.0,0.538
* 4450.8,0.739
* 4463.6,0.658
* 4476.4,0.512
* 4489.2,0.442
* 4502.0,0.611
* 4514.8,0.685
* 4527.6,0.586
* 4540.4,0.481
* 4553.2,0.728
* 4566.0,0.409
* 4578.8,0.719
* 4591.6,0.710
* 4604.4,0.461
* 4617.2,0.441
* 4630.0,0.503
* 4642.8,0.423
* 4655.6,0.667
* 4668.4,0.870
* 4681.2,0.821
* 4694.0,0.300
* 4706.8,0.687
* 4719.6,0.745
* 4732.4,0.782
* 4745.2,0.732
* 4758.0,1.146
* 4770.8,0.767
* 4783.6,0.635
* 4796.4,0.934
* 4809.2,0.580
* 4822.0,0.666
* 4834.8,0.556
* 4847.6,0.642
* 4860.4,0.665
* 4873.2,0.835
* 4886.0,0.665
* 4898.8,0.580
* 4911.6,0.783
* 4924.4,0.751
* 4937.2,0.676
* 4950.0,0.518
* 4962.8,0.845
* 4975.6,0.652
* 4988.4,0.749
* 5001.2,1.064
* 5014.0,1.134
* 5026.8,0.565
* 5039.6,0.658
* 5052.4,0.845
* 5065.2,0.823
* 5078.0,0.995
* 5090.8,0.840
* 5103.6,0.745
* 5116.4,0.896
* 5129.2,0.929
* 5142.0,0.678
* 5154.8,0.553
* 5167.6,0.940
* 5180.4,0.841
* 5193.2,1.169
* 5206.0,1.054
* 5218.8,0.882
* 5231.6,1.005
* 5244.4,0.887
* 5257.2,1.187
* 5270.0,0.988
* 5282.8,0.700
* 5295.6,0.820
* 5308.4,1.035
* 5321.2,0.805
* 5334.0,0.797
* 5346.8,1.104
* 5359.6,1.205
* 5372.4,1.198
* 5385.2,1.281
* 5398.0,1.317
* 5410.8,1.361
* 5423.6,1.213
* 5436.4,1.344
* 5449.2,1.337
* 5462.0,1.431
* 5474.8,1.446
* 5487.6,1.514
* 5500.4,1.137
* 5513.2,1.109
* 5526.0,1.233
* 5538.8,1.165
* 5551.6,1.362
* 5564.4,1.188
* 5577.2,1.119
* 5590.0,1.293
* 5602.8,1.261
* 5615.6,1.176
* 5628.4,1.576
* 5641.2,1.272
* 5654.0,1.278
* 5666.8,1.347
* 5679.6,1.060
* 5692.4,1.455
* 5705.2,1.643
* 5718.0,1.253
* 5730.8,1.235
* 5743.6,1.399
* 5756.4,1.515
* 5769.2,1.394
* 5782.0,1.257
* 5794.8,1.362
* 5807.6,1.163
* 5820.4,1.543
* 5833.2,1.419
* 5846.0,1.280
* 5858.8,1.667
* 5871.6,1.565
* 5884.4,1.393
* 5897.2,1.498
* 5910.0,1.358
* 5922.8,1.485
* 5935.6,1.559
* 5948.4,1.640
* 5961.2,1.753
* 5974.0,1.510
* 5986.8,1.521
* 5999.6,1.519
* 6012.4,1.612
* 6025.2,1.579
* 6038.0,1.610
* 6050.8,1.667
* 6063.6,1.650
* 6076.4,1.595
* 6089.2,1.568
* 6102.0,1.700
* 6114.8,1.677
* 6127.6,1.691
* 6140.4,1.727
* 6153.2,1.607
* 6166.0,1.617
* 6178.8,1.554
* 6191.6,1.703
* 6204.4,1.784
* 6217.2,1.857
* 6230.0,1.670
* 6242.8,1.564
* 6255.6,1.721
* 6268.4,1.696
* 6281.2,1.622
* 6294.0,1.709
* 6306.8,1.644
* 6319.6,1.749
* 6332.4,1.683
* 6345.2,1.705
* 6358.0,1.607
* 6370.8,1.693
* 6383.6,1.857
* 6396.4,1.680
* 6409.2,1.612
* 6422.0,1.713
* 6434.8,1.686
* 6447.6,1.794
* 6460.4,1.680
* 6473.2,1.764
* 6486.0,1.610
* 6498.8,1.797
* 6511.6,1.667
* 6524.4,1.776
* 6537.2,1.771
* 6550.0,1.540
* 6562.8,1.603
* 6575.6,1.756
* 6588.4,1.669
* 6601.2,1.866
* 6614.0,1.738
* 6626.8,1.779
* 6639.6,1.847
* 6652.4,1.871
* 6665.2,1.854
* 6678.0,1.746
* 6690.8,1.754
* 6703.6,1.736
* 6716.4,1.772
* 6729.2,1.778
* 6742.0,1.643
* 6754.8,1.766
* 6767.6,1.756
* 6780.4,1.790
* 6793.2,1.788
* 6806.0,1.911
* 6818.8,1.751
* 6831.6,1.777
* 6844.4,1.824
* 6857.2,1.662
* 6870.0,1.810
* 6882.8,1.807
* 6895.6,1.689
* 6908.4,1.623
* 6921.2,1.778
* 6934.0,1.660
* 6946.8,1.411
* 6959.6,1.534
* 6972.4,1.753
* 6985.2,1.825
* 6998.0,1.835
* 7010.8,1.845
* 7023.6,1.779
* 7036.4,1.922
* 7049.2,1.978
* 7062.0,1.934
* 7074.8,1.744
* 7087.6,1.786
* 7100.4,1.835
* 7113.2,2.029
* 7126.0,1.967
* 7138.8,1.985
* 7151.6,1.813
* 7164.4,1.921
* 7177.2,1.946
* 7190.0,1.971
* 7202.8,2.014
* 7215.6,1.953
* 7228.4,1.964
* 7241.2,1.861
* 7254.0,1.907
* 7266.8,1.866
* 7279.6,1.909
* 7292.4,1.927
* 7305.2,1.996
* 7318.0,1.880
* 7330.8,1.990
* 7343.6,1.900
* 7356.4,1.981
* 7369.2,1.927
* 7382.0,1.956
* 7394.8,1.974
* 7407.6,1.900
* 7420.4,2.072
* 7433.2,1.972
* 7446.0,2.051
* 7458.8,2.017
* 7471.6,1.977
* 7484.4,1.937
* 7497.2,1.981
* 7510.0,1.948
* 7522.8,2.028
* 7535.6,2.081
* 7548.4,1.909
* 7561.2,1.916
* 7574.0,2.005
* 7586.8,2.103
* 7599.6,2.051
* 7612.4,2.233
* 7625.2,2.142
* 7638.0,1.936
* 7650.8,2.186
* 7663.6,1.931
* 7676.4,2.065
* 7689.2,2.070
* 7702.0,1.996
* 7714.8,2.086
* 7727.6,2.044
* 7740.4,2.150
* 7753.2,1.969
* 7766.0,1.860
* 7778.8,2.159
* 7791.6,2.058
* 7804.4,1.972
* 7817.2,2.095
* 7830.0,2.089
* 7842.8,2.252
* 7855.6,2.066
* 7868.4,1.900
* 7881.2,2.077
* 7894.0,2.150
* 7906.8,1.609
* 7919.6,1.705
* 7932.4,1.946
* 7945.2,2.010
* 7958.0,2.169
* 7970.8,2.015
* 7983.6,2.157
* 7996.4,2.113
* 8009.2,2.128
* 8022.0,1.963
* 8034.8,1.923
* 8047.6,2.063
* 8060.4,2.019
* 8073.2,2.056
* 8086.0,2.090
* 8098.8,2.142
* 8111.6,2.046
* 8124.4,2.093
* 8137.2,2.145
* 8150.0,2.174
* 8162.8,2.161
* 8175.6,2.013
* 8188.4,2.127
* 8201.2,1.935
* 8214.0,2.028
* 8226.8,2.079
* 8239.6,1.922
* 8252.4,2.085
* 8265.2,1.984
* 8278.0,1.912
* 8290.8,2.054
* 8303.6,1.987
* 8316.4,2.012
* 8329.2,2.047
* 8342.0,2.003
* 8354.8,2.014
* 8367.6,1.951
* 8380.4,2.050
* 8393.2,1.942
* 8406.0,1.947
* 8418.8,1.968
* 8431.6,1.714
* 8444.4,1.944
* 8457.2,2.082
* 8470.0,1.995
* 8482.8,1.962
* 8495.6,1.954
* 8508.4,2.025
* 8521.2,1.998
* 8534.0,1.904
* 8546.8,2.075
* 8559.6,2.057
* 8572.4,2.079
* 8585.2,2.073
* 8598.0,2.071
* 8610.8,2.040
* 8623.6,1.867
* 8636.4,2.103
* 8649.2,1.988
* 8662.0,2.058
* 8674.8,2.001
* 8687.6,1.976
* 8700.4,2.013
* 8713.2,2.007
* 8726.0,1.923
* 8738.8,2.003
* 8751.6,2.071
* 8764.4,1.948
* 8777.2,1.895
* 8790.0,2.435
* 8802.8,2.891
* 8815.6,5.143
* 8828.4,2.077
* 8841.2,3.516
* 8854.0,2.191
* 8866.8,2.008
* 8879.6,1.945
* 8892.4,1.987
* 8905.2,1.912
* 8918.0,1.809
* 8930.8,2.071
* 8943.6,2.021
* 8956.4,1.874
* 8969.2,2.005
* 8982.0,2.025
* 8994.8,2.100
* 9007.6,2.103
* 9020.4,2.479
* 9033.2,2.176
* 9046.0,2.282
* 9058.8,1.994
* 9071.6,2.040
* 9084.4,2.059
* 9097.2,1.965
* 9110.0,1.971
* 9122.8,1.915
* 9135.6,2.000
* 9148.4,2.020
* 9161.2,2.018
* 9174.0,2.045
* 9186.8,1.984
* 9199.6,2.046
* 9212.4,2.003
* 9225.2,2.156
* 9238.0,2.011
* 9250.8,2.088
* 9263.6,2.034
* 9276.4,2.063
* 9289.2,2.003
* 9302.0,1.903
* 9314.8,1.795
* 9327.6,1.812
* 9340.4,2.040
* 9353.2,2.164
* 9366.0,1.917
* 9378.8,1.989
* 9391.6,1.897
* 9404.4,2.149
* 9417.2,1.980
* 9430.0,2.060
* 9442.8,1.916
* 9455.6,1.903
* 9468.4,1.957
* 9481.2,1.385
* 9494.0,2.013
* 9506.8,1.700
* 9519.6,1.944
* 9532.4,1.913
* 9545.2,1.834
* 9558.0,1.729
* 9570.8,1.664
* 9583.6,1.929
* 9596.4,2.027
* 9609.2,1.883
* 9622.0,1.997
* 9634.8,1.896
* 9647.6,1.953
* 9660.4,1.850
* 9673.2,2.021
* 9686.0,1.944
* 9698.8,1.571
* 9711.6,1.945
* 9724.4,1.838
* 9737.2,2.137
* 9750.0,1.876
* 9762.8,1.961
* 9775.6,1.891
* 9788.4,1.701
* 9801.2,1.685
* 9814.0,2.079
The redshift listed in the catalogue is 0.34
